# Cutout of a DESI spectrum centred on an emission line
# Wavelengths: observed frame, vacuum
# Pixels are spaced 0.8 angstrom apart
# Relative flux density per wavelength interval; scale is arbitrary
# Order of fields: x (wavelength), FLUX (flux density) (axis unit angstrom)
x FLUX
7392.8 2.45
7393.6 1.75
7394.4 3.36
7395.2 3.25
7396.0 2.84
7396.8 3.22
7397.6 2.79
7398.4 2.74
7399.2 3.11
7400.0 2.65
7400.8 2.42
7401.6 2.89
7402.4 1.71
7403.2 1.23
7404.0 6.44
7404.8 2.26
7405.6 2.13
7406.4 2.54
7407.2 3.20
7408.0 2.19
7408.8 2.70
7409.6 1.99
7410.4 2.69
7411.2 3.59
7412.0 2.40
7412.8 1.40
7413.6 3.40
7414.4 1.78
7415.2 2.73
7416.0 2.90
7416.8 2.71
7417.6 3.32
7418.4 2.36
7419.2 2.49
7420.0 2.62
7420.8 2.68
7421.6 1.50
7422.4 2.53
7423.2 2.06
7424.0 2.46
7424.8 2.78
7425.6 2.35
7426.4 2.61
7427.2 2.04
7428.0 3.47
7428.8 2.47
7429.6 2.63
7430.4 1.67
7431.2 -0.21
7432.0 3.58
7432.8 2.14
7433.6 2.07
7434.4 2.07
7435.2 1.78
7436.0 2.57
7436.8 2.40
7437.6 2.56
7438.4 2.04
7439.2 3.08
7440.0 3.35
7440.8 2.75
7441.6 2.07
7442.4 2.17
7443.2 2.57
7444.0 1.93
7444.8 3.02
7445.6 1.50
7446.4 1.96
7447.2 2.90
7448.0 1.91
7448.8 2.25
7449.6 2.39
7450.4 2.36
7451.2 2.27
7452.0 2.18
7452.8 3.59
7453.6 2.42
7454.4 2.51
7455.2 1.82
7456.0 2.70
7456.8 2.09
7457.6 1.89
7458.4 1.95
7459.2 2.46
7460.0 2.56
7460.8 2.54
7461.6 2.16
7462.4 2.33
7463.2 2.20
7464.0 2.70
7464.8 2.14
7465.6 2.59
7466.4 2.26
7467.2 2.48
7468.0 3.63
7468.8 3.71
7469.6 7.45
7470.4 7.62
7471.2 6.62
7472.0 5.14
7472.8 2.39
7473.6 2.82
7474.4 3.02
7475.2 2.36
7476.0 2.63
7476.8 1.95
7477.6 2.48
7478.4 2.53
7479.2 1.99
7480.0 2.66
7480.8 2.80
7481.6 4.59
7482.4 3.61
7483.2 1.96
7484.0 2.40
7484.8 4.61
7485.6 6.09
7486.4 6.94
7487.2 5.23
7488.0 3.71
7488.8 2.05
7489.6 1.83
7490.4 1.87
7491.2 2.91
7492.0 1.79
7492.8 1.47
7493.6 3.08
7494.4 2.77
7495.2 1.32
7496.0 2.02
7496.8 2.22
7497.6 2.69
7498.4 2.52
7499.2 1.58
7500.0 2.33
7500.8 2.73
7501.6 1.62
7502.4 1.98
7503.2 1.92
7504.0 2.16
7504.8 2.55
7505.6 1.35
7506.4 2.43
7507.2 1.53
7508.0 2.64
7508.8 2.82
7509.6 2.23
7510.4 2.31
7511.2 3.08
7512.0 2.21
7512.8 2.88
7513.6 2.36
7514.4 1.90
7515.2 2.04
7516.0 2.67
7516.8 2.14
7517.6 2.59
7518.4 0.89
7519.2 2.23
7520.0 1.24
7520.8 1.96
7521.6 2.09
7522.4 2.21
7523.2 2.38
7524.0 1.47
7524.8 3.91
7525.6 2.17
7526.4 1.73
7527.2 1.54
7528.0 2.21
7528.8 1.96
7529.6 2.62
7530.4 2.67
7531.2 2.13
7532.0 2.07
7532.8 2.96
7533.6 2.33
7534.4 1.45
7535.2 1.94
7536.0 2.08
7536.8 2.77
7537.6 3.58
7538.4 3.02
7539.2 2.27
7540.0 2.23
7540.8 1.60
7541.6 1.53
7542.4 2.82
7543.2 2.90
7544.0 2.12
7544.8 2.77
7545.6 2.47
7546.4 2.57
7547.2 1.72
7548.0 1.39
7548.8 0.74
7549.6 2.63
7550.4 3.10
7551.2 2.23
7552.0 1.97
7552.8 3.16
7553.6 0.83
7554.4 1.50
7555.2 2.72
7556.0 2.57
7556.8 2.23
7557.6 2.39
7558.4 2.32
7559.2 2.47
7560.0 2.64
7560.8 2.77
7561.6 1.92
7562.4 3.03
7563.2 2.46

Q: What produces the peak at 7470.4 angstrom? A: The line [S II]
